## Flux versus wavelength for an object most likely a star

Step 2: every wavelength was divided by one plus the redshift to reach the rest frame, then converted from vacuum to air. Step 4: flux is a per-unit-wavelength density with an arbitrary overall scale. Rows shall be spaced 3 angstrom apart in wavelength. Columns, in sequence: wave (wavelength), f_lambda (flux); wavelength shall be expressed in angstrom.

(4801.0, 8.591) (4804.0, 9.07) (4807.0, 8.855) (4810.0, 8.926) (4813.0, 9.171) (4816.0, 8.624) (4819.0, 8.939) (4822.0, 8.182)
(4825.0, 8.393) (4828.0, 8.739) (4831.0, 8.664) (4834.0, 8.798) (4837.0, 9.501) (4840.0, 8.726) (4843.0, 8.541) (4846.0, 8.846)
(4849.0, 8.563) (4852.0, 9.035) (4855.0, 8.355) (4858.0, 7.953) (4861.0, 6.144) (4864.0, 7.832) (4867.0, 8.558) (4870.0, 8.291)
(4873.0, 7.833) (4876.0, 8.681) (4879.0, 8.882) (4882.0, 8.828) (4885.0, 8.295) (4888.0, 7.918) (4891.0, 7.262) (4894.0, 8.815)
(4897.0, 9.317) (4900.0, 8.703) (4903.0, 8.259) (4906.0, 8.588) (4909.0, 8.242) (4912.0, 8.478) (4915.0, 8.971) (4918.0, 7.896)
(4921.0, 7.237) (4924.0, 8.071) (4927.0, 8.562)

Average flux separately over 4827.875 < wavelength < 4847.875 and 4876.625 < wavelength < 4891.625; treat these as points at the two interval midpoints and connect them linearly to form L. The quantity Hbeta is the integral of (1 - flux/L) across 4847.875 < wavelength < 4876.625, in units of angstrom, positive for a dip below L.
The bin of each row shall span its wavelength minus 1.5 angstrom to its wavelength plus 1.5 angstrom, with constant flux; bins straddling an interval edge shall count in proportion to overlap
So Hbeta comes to 1.5 angstrom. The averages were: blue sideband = 8.83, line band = 8.1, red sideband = 8.32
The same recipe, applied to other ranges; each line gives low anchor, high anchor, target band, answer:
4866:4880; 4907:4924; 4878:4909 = -0.62 angstrom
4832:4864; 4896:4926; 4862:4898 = 0.26 angstrom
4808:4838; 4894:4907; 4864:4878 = 0.71 angstrom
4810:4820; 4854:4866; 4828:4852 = -1.91 angstrom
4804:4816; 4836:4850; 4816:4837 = 0.48 angstrom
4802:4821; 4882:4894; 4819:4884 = 0.10 angstrom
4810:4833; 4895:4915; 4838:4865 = 1.30 angstrom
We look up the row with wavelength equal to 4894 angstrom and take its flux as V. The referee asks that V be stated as 8.815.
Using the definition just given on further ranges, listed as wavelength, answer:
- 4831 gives 8.664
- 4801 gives 8.591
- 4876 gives 8.681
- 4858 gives 7.953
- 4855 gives 8.355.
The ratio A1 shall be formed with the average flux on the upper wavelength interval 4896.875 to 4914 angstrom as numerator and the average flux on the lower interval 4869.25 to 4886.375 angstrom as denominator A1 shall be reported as 1.0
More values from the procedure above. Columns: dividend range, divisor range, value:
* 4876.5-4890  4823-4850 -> 0.97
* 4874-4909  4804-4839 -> 0.96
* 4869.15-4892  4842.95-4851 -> 0.95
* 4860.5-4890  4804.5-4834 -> 0.94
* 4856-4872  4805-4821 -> 0.88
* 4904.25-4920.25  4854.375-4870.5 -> 1.07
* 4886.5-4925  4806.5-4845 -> 0.95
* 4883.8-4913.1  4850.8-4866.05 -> 1.07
